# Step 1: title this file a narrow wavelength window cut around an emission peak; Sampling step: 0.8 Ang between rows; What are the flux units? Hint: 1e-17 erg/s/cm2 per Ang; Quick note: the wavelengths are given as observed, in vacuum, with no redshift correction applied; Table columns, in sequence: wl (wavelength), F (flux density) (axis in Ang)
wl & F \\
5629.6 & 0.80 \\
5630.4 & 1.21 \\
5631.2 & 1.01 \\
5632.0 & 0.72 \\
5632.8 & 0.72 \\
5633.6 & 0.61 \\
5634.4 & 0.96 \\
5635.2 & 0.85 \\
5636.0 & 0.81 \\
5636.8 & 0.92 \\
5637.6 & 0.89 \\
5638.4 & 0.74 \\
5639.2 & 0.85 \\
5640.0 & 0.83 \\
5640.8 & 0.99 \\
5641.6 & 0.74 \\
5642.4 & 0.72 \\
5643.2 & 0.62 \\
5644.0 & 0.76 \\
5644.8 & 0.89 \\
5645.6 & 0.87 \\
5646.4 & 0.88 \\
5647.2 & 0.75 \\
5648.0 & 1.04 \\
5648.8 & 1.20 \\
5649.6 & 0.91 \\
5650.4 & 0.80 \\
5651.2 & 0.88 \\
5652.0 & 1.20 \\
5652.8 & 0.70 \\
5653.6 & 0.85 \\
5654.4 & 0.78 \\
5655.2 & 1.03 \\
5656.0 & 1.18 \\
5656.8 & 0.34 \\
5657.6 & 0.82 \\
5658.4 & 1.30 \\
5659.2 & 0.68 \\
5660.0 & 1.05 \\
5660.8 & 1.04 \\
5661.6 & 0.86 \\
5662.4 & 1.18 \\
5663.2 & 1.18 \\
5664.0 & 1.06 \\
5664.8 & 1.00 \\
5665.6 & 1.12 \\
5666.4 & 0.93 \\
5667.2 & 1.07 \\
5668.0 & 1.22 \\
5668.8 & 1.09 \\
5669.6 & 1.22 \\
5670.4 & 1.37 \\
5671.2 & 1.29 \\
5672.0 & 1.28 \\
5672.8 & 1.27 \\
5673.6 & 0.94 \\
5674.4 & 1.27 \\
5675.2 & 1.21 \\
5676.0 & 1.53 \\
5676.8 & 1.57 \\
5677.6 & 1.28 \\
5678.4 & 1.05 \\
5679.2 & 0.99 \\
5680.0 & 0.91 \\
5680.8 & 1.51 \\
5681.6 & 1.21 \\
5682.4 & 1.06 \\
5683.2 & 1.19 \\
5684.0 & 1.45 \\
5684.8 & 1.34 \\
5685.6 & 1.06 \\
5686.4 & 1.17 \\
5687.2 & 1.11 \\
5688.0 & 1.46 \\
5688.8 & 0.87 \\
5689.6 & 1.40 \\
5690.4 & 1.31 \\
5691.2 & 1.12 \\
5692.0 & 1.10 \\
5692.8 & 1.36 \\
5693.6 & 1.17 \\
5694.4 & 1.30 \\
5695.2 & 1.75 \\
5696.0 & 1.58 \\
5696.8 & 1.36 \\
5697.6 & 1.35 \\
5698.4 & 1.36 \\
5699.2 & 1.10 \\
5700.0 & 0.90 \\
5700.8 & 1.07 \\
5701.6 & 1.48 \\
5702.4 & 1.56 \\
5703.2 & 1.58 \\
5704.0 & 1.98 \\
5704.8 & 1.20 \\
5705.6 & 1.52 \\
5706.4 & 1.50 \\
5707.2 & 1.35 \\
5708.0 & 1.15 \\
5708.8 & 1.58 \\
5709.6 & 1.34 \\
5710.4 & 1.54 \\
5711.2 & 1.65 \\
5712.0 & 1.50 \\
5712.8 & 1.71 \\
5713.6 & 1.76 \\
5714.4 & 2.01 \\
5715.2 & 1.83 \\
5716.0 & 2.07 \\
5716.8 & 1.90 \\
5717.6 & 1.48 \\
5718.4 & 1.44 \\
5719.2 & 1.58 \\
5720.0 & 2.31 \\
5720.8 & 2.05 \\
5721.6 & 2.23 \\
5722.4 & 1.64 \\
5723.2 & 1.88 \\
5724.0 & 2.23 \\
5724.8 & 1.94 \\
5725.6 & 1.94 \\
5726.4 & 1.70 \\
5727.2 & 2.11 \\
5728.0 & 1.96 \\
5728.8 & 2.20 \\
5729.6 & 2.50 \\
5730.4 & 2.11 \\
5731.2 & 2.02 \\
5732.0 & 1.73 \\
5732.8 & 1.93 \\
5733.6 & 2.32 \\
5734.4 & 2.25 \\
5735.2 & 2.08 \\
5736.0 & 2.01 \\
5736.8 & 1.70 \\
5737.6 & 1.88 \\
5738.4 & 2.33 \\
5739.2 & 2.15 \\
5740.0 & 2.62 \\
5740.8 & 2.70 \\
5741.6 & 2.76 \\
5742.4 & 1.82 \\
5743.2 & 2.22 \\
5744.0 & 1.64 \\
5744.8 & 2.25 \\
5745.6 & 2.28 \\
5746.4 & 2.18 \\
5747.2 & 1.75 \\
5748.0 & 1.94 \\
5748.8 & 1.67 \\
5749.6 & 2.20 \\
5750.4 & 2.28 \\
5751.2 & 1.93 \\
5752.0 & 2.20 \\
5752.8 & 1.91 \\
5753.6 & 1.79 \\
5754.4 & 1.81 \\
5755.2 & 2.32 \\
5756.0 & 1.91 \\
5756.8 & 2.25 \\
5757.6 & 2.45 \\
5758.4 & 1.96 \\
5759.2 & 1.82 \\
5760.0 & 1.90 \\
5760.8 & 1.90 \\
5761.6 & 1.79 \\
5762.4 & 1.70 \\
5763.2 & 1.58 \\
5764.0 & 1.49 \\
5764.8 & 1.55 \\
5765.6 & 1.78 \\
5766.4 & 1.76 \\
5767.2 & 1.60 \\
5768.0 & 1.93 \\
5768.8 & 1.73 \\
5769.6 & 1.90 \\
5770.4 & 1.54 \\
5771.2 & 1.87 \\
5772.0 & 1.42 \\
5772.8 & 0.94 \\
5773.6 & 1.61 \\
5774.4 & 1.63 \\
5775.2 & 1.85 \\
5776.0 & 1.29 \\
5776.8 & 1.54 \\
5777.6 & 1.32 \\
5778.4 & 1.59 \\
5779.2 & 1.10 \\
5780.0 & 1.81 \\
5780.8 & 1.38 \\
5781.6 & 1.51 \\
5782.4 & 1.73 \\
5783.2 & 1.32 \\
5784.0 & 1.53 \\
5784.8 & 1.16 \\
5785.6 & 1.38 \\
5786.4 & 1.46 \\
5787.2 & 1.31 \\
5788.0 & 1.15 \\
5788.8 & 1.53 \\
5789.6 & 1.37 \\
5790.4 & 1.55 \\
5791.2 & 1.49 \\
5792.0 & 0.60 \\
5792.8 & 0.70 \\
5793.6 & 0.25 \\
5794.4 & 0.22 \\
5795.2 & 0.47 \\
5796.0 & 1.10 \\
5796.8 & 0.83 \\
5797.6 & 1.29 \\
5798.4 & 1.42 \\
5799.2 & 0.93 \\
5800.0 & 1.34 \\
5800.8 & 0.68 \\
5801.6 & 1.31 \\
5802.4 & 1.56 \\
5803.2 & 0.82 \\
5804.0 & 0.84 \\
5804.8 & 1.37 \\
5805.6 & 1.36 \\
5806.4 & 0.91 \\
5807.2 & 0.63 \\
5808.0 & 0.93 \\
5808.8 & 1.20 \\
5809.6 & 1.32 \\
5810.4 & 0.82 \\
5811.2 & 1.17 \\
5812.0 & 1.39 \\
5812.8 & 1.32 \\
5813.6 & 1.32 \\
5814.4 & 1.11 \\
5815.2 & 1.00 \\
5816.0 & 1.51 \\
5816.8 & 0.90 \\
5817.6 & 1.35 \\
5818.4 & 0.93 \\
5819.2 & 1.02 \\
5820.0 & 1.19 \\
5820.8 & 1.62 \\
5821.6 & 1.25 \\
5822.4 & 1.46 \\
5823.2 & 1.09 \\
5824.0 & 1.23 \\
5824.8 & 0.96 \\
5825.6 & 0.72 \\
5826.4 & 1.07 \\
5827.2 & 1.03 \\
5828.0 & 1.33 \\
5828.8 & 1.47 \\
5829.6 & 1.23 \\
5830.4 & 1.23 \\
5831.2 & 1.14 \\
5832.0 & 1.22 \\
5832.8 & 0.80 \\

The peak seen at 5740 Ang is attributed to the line C IV 1549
